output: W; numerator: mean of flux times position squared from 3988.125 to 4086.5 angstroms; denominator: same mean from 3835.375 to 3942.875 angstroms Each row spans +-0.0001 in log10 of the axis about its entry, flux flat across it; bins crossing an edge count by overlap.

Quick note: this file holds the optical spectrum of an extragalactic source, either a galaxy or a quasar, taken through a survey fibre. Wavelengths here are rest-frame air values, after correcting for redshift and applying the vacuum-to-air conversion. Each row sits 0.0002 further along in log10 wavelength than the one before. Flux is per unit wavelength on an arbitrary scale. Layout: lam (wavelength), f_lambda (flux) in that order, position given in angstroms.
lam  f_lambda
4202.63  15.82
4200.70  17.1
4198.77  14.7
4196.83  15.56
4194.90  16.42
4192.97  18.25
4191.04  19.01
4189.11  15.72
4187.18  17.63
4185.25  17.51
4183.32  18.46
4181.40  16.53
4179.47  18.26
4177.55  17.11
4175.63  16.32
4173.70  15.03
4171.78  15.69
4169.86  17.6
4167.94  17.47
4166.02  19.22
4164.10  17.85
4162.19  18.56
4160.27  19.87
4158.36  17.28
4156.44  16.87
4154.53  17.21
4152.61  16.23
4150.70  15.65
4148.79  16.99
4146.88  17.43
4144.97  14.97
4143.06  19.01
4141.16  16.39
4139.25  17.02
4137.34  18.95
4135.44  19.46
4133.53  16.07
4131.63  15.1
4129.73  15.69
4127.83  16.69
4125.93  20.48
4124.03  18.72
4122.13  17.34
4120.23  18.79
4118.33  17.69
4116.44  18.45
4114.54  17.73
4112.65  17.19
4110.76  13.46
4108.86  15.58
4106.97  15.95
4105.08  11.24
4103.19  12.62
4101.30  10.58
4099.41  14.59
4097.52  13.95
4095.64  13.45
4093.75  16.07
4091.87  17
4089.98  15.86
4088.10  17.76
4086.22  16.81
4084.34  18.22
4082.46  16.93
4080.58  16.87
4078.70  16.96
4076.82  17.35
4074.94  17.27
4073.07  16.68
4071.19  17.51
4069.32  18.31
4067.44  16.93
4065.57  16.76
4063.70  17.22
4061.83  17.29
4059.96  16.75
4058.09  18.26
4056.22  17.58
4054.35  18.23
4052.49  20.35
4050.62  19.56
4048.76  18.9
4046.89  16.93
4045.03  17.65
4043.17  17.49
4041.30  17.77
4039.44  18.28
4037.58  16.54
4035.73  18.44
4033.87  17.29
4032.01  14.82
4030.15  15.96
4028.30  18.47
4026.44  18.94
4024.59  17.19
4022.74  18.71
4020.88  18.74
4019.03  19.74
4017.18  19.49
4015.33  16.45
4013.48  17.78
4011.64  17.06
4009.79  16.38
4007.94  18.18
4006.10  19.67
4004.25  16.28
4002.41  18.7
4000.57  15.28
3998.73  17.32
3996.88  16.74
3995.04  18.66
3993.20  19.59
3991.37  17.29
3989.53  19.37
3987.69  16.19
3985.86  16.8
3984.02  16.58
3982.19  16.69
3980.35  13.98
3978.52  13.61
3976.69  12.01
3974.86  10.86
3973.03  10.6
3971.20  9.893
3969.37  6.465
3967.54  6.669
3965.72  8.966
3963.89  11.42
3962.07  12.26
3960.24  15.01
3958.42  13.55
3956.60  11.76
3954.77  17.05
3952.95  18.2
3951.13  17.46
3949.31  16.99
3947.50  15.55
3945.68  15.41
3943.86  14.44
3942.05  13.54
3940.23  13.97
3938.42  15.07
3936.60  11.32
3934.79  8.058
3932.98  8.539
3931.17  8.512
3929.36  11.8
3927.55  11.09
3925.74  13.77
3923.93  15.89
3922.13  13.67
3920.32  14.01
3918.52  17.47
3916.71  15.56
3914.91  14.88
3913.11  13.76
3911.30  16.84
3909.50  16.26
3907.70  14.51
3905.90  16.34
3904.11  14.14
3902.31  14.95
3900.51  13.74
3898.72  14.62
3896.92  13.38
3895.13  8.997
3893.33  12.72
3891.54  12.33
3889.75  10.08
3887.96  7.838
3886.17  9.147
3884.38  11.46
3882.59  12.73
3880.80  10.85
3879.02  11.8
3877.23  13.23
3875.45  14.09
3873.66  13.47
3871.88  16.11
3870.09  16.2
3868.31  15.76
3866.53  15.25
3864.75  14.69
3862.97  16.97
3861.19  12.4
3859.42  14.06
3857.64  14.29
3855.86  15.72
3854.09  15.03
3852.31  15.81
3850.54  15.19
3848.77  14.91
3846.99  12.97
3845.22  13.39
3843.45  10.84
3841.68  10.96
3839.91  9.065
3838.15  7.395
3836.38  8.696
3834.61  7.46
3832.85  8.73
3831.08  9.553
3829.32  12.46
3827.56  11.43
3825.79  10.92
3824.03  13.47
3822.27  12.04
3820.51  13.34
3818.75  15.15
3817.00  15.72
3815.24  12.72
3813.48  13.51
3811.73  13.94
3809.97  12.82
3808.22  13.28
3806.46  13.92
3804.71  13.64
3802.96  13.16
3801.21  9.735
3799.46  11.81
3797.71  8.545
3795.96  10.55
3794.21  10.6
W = 1.45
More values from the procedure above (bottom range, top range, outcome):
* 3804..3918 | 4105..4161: 1.49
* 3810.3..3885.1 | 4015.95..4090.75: 1.51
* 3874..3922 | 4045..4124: 1.37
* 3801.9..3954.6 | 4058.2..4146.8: 1.40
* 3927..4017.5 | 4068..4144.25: 1.22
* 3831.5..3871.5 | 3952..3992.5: 1.10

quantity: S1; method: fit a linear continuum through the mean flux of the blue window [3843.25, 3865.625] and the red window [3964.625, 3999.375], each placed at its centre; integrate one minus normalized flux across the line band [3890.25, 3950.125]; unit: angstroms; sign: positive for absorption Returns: 2.5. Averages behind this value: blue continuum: 14.4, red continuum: 14.1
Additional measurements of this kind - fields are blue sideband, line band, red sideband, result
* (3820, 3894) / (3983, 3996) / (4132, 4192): -2.84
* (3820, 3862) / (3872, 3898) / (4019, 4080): 2.97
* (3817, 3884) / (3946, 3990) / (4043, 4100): 4.44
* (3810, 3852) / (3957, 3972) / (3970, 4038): 4.79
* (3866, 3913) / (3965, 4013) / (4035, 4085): 2.62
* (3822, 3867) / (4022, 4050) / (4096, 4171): -4.25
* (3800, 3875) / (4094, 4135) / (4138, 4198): 1.73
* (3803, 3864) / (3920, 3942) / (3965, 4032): 3.68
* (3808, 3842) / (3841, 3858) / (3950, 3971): -3.10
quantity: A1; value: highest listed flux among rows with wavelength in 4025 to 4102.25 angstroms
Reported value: 20.35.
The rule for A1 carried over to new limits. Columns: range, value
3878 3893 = 12.73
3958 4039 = 19.74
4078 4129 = 20.48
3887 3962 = 18.2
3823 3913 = 16.97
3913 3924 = 17.47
